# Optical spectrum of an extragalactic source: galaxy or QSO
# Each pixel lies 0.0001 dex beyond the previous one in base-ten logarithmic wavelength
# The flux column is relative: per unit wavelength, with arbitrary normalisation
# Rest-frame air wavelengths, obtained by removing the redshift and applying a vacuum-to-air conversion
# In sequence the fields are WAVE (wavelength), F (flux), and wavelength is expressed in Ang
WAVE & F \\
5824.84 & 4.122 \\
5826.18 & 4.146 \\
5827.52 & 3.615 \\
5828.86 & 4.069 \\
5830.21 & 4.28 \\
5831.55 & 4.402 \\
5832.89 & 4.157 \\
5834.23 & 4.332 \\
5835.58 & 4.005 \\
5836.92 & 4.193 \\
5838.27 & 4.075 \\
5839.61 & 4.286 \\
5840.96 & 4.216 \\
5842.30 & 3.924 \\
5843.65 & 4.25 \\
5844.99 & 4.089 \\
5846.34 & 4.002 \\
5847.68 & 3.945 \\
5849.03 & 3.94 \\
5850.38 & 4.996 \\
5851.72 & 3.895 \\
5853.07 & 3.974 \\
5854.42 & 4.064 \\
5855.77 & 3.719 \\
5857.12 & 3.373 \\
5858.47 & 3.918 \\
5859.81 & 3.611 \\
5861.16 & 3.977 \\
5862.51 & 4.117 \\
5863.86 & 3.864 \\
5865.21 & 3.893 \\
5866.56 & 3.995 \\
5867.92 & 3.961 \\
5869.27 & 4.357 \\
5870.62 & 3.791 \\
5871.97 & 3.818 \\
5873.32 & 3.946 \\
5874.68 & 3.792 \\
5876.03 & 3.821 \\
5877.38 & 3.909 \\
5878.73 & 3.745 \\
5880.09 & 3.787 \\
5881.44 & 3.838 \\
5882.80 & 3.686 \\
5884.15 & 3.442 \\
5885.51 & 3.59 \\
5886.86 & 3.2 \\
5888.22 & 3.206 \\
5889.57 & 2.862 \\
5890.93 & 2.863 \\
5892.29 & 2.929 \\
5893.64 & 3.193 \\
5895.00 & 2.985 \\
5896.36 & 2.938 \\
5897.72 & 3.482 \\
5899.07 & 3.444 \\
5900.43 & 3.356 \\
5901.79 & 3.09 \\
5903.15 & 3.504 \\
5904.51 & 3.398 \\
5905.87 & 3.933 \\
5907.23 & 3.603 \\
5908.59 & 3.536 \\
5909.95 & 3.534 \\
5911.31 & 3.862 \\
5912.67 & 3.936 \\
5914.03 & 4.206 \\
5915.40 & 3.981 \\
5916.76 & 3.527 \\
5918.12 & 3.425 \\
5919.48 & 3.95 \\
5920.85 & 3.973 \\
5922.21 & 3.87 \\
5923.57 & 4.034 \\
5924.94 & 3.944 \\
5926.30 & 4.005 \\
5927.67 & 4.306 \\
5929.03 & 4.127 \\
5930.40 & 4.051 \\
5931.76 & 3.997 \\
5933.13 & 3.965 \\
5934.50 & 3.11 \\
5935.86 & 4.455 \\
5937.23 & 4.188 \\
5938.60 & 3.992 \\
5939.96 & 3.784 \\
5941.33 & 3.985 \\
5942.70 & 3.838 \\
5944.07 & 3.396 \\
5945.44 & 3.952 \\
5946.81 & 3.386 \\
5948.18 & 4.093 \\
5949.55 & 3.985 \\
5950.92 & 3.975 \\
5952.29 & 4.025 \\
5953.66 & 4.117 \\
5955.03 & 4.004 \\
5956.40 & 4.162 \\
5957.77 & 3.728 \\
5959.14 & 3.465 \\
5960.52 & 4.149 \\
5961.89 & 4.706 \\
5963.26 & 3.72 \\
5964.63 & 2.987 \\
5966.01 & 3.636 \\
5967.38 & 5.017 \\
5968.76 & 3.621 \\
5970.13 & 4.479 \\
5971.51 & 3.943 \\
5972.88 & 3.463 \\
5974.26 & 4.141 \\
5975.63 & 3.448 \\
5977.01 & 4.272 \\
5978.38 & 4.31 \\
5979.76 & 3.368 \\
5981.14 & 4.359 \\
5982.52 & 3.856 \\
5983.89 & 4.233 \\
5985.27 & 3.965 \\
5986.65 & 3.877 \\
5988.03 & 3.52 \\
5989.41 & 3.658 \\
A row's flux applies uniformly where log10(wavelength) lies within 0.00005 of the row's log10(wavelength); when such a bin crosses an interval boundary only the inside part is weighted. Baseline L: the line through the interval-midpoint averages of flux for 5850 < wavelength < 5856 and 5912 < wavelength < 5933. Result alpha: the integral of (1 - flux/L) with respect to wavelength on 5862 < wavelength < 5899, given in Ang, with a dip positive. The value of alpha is 4.27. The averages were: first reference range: 4.12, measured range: 3.59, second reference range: 3.96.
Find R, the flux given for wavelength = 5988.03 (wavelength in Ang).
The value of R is 3.52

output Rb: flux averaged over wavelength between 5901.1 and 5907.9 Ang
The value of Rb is 3.5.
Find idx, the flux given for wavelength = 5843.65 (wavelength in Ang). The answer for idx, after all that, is 4.25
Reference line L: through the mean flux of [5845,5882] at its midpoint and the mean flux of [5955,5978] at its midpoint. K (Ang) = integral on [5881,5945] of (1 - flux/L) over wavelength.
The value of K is 4.6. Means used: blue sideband 3.93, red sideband 3.94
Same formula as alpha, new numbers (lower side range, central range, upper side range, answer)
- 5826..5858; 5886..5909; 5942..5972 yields 4.2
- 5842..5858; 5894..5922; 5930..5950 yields 2.4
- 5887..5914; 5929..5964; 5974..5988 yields -2.2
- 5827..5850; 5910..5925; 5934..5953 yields 0.3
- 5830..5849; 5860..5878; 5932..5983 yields 0.7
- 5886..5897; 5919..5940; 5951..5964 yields -2.3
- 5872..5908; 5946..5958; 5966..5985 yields -0.3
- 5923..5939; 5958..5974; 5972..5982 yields 0.0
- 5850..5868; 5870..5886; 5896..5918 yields 0.1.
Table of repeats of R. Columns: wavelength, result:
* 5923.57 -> 4.034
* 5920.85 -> 3.973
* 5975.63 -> 3.448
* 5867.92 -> 3.961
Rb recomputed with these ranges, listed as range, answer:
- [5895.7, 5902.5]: 3.27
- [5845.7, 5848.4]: 3.98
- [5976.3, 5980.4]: 3.99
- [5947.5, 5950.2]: 4.04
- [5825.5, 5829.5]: 3.95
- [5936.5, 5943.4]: 3.96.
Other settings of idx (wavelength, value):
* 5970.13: 4.479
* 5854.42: 4.064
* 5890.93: 2.863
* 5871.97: 3.818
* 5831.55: 4.402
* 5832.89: 4.157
